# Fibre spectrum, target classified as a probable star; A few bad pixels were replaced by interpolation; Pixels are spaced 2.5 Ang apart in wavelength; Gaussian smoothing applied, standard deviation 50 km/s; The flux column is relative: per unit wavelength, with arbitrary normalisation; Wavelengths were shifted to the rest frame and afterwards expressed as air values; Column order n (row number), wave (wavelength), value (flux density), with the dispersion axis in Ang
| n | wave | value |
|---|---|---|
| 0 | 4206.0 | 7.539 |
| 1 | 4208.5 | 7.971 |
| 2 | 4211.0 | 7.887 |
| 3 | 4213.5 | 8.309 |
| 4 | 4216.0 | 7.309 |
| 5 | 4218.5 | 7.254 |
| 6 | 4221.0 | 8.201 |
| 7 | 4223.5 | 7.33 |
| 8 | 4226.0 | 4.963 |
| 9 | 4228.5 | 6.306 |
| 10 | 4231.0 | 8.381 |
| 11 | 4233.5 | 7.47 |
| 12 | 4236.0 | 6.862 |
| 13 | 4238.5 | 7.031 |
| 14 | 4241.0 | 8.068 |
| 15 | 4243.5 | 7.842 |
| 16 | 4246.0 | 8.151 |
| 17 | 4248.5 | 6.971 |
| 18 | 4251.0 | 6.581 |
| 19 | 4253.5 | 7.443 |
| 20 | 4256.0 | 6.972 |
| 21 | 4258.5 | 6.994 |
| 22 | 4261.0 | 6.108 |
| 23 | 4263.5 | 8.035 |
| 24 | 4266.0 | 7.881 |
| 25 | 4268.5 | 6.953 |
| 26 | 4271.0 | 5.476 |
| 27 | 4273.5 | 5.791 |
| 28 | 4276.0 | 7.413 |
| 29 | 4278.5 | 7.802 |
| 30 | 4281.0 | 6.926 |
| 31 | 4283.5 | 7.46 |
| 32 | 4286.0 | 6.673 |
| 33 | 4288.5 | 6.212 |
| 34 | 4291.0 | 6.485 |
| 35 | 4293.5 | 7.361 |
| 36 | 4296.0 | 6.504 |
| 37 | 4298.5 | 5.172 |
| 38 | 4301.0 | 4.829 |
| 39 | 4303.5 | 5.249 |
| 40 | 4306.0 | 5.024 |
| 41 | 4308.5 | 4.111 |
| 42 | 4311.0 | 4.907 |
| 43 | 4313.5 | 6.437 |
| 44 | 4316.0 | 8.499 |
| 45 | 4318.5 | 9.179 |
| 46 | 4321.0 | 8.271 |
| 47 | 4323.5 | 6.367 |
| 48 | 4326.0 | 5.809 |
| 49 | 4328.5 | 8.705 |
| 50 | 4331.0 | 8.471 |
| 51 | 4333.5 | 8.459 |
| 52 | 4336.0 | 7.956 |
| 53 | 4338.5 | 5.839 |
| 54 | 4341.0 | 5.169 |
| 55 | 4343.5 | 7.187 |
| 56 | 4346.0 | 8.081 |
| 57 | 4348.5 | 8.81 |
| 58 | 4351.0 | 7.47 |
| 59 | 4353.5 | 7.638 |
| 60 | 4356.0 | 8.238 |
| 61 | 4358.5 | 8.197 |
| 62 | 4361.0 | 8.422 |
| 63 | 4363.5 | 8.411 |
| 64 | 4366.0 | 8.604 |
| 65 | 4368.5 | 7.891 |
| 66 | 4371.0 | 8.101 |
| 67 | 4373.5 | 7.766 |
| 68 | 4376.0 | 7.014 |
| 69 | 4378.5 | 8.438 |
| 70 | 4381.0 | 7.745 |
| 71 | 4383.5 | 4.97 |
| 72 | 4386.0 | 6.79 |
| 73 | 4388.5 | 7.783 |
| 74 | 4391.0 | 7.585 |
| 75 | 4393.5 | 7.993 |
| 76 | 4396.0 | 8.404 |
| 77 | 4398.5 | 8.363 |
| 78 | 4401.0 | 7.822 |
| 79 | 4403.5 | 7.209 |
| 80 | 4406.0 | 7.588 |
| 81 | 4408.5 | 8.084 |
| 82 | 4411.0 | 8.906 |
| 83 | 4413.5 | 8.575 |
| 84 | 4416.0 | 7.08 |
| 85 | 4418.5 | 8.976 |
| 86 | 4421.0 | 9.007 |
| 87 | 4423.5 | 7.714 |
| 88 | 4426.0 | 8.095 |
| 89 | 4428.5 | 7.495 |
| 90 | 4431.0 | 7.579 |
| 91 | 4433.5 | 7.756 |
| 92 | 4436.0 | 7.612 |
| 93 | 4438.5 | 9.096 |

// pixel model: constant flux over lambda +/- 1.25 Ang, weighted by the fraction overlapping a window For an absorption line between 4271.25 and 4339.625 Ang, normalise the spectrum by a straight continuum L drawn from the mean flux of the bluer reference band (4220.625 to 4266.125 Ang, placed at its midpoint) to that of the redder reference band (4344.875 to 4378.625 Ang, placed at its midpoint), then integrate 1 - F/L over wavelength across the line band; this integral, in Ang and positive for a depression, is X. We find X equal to 8.40 Ang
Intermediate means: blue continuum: 7.21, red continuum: 8.07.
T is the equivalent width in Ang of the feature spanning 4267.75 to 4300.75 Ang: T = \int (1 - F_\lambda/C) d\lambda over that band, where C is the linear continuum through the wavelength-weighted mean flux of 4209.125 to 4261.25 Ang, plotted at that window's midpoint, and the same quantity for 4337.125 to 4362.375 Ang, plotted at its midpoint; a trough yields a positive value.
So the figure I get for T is 3.6 Ang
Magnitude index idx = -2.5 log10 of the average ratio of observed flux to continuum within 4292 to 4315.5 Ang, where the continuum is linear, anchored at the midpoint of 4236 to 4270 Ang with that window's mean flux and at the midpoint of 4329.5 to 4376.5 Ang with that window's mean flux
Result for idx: 0.32 mag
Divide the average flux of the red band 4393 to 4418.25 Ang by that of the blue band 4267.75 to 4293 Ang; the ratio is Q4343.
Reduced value 1.2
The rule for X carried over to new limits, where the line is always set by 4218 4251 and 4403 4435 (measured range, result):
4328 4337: -0.8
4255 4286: 1.9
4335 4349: 1.2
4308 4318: 1.6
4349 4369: -0.9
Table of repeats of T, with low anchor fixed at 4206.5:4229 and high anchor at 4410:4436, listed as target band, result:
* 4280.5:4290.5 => 1.0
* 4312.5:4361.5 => 0.7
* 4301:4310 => 3.3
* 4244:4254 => 0.2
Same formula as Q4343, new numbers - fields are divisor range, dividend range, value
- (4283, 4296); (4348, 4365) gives 1.20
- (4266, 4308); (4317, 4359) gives 1.20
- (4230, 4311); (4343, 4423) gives 1.18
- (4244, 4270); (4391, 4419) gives 1.12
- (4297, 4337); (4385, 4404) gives 1.16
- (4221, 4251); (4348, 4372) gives 1.13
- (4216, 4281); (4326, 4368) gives 1.09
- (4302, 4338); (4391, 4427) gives 1.17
